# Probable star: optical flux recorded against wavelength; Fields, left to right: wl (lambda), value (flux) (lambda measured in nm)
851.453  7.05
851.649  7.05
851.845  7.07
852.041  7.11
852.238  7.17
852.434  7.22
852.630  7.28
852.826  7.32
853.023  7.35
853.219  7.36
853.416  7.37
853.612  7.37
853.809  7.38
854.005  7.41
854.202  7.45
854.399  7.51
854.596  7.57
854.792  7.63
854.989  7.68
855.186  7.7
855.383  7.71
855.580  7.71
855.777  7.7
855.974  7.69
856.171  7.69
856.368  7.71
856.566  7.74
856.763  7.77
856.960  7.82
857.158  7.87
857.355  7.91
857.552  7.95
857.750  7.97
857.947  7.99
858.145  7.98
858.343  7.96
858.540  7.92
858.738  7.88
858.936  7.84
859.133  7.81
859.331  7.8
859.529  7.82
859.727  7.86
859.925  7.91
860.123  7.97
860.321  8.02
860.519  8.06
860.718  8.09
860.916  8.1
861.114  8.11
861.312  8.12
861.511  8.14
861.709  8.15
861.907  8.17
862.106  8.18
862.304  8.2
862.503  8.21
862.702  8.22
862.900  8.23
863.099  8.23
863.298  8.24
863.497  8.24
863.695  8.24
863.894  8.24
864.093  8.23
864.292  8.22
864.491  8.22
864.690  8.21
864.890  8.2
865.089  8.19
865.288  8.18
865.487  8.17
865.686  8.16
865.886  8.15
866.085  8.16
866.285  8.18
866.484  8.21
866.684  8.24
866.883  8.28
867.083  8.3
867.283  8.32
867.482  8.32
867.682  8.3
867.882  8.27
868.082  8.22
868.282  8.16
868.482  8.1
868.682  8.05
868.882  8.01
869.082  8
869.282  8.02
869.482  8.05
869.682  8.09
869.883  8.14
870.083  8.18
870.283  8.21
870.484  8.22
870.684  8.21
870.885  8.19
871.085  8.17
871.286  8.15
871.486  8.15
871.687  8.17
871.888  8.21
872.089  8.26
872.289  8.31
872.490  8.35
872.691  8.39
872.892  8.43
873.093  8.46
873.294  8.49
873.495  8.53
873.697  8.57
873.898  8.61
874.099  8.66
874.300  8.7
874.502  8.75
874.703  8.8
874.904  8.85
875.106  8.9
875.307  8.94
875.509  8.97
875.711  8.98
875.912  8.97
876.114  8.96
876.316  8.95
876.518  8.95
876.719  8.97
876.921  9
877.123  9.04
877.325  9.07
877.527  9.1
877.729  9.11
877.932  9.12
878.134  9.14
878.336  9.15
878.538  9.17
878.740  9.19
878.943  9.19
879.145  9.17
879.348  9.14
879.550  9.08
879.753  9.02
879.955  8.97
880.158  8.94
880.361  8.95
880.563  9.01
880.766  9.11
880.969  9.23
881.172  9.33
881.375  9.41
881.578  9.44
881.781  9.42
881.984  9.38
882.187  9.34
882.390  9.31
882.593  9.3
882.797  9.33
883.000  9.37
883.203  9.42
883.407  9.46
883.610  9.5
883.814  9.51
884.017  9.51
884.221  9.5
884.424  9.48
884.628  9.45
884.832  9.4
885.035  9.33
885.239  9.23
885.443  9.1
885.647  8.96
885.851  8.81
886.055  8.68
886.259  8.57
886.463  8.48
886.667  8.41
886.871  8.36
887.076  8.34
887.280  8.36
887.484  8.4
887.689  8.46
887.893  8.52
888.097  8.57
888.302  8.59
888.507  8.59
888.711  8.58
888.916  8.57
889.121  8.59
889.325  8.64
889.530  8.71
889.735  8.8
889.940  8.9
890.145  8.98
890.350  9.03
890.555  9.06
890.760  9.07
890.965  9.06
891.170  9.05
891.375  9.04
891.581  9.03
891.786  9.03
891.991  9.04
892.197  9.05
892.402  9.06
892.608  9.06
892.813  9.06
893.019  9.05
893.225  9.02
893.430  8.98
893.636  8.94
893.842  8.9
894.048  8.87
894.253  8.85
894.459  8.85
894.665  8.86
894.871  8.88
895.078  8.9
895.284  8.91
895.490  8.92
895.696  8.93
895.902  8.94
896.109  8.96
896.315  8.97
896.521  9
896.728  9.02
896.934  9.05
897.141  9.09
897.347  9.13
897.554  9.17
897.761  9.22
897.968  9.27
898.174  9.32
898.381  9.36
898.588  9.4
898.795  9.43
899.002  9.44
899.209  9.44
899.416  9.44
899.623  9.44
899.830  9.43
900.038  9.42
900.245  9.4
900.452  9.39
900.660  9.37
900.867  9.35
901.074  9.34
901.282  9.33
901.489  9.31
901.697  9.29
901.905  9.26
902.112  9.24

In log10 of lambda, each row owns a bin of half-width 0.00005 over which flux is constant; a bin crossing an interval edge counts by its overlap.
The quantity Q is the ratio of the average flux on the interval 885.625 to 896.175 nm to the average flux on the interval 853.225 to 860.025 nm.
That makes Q 1.14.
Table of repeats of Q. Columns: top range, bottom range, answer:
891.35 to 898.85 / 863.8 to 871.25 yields 1.10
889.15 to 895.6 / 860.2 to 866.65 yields 1.09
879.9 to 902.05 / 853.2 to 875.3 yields 1.12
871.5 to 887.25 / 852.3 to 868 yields 1.13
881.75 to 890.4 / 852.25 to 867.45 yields 1.13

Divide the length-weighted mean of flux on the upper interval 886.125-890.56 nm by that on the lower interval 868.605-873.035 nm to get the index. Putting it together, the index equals 1.05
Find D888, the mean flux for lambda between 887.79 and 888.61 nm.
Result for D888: 8.57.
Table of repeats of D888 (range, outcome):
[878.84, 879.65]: 9.14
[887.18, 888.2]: 8.46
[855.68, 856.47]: 7.69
